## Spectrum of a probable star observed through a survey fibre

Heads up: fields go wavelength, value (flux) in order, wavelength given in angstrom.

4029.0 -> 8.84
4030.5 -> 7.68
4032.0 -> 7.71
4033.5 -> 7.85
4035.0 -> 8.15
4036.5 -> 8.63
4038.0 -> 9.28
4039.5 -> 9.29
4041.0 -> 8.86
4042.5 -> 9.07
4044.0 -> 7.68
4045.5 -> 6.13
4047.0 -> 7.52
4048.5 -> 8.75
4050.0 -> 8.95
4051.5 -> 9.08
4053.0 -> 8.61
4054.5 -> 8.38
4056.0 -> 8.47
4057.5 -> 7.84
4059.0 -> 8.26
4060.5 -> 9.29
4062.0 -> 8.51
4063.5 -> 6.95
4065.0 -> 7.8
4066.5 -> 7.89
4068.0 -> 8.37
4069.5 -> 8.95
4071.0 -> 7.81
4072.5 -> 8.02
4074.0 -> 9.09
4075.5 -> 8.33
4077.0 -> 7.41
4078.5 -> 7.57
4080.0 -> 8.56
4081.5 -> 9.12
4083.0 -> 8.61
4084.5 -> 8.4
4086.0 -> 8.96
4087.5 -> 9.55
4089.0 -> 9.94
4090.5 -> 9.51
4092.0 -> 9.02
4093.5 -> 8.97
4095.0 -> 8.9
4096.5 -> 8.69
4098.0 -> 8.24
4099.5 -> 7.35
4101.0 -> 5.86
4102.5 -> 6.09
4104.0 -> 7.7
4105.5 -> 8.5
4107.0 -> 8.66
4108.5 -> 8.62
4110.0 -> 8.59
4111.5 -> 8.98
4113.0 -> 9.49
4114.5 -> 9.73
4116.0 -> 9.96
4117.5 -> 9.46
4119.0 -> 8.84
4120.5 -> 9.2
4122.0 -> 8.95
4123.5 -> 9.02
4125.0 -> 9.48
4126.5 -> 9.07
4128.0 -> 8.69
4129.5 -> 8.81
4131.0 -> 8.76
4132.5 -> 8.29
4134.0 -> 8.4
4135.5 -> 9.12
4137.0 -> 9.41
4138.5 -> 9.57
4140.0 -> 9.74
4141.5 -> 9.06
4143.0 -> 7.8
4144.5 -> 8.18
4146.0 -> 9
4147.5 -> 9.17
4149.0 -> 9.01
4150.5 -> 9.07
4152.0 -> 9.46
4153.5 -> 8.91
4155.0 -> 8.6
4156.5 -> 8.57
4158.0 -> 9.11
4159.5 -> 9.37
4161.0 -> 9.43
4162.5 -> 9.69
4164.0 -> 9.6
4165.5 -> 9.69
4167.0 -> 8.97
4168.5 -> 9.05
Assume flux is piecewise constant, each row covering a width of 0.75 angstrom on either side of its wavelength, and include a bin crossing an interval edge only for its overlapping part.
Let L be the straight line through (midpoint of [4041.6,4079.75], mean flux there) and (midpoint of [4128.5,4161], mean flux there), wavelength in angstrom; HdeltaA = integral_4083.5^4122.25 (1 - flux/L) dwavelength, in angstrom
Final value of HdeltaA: -0.58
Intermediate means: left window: 8.2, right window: 8.93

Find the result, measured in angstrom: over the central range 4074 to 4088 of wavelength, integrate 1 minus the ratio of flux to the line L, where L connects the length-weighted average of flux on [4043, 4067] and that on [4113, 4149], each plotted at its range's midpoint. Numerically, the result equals -0.1 angstrom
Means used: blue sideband 8.14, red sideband 9.04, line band 8.51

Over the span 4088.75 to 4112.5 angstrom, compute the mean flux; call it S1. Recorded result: 8.33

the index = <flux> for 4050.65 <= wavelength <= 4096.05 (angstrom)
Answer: 8.54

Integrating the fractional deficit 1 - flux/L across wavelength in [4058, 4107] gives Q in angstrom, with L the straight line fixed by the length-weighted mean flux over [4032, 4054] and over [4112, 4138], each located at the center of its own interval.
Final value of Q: 2.3 angstrom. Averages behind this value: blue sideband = 8.39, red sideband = 9.1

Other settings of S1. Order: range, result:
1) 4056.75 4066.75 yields 8.09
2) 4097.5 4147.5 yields 8.69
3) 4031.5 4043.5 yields 8.6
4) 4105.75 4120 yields 9.13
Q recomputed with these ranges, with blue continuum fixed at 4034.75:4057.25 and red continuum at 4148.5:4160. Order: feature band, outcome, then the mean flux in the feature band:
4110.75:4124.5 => -0.75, 9.3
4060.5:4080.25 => 1.02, 8.13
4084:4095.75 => -0.67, 9.17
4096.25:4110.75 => 1.57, 7.8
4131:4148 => 0.10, 8.88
